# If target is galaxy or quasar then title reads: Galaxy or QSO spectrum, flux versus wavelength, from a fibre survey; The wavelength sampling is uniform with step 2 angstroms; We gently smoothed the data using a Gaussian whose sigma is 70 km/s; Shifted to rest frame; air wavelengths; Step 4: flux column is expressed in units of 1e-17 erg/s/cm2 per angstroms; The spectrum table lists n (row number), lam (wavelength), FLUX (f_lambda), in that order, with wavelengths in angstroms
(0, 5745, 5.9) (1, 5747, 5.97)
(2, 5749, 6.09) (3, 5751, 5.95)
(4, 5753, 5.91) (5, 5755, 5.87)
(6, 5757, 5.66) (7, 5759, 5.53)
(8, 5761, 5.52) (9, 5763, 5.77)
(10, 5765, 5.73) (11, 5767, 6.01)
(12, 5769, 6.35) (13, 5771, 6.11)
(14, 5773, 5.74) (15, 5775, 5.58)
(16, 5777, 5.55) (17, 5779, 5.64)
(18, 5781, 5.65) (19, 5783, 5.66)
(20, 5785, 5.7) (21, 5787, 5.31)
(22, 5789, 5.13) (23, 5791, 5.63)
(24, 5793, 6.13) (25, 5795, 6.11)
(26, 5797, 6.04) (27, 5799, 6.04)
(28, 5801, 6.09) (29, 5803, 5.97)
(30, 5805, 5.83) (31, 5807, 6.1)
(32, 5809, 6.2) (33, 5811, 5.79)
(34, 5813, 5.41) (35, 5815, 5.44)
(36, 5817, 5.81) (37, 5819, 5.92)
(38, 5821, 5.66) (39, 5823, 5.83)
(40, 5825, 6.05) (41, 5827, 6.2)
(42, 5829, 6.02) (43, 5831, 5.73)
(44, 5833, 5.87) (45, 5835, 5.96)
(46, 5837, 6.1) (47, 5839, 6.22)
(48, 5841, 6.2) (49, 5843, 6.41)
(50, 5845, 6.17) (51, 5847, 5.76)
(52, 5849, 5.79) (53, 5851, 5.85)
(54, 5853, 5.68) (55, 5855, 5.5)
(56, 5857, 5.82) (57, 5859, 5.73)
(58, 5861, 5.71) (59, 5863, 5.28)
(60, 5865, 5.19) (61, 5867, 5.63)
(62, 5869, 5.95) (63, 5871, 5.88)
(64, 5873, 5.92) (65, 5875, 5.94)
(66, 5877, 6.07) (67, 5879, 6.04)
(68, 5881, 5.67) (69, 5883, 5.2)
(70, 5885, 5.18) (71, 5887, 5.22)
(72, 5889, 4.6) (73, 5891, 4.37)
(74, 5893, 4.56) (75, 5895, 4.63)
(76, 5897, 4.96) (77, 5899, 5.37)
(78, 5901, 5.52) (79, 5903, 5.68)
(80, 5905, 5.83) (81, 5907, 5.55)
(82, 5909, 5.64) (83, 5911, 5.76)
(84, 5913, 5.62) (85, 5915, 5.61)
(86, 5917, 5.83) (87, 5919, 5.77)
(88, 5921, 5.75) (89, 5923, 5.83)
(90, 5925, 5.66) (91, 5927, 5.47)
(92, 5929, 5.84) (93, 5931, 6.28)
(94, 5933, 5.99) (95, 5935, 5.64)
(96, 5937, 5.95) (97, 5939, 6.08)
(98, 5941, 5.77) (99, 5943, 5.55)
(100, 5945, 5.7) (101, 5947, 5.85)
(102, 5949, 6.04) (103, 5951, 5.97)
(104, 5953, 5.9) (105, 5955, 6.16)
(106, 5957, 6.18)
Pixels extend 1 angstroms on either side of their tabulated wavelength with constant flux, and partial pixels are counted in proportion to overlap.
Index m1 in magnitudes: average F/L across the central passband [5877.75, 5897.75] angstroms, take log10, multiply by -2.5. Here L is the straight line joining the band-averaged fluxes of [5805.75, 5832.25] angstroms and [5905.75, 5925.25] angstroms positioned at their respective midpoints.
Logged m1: 0.14 mag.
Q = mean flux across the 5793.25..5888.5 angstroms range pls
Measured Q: 5.83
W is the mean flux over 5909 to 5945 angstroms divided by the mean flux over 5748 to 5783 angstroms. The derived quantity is 1.00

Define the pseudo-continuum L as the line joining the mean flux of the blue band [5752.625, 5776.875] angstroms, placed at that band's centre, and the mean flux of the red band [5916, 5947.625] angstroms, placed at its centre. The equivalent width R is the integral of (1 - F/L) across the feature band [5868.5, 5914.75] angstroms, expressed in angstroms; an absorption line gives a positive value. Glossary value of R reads 2.9 angstroms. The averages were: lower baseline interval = 5.8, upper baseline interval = 5.81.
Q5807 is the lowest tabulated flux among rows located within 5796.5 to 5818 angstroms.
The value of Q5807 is 5.41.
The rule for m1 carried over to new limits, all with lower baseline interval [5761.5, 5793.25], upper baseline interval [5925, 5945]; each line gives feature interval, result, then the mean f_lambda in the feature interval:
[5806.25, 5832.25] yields -0.02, 5.86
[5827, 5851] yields -0.05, 6.02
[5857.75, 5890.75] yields 0.04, 5.55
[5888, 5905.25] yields 0.16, 5.02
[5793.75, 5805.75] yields -0.05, 6.02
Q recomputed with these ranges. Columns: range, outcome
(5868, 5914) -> 5.44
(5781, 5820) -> 5.8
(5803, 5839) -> 5.89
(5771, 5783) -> 5.67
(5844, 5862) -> 5.78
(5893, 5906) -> 5.27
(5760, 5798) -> 5.76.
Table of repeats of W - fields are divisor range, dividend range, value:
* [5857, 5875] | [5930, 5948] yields 1.03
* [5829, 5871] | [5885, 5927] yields 0.92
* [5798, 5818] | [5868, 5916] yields 0.93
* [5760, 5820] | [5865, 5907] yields 0.93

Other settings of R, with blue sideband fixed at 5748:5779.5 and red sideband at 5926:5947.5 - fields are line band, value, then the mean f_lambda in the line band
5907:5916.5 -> 0.28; 5.66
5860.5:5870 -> 0.46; 5.54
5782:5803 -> 0.09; 5.79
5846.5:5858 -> 0.18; 5.73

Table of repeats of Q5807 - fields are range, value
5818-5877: 5.19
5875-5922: 4.37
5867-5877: 5.63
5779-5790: 5.13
